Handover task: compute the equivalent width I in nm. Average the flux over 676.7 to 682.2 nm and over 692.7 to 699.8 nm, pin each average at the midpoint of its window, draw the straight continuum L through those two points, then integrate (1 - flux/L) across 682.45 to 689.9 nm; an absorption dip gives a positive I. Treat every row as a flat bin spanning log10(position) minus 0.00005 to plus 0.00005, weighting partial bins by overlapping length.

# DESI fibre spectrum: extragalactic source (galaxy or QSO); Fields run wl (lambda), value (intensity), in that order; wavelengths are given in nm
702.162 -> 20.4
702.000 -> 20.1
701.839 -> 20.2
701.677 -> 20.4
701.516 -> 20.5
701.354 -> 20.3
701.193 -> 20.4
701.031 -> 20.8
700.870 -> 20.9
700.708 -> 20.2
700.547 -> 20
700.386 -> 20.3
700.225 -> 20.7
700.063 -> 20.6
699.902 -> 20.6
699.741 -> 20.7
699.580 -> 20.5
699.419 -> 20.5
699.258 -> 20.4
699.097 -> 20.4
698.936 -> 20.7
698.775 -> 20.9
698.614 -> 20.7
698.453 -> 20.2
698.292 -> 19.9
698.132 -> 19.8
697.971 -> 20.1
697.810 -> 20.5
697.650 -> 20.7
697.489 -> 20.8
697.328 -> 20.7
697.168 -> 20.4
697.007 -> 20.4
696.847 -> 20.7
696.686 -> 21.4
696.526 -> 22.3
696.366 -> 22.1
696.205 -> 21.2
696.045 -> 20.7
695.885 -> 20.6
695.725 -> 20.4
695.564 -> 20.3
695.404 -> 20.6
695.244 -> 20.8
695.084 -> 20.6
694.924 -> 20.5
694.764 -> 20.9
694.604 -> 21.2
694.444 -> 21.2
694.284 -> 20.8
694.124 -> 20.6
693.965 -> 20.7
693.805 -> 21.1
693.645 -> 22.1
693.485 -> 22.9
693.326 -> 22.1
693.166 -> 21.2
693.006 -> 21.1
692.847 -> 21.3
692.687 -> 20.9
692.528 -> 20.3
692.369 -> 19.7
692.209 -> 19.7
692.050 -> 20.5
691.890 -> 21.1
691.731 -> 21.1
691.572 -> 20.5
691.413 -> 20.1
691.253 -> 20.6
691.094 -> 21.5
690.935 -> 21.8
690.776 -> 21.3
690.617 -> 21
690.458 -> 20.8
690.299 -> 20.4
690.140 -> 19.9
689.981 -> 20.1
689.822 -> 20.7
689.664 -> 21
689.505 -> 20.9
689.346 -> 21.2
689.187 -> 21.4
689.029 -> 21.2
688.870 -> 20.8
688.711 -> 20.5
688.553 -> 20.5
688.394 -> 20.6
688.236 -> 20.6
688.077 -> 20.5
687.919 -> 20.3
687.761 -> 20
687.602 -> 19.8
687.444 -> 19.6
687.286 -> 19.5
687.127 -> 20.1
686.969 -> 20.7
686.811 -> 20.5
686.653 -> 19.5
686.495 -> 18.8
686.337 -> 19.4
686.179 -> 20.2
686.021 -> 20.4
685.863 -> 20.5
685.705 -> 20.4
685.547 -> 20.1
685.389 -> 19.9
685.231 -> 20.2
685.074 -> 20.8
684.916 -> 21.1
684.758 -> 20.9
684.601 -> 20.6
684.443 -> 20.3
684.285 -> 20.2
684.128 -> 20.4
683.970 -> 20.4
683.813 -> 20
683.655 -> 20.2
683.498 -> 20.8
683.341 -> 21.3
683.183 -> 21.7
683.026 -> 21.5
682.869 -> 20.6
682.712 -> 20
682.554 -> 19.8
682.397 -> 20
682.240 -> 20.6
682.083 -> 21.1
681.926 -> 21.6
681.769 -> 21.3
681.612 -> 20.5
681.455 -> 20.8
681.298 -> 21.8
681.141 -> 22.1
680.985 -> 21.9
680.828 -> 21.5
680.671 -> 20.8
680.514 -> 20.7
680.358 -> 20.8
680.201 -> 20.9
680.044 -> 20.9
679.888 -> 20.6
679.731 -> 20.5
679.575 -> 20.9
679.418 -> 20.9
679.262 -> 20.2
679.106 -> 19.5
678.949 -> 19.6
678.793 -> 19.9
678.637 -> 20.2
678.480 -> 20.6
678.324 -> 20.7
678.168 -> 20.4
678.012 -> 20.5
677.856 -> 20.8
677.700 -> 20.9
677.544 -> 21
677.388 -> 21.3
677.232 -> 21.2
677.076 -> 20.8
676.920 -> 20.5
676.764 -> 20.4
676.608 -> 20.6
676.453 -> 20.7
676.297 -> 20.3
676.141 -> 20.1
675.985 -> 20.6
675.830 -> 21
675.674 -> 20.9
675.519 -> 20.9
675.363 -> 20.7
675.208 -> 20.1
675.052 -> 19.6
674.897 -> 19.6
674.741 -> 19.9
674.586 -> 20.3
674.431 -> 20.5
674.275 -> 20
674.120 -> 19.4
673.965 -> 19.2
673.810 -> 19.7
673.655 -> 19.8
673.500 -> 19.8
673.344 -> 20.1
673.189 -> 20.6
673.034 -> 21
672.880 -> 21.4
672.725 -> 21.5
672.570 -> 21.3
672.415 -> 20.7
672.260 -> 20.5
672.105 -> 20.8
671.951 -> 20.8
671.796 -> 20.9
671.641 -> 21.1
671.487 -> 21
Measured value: 0.14 nm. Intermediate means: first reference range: 20.8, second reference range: 20.9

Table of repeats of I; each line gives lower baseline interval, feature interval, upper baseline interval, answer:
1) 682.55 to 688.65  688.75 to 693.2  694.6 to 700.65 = -0.068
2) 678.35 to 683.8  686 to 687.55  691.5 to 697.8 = 0.073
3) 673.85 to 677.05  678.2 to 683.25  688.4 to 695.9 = -0.075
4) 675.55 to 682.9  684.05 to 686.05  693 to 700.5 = 0.029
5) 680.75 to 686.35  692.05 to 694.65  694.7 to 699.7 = -0.045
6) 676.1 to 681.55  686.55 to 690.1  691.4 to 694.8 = 0.078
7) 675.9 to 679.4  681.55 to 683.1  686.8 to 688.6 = -0.025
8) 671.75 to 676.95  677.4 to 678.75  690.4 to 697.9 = -0.009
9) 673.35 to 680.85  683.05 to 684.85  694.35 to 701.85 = -0.014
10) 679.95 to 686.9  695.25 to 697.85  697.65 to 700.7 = -0.052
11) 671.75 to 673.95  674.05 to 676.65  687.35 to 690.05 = 0.036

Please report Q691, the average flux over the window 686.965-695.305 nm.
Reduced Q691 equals 20.8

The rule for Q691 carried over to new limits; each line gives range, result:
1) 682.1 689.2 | 20.4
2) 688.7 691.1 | 20.9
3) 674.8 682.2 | 20.7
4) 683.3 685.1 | 20.6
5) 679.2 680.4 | 20.7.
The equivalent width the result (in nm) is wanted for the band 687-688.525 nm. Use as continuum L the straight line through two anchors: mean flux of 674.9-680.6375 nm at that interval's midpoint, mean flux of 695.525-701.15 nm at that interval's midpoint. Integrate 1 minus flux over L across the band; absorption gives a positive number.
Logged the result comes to 0.03 nm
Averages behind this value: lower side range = 20.6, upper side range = 20.6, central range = 20.1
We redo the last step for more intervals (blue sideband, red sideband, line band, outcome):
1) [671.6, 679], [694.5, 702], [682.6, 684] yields -0.01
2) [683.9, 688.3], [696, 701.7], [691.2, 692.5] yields 0.00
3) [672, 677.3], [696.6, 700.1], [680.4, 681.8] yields -0.05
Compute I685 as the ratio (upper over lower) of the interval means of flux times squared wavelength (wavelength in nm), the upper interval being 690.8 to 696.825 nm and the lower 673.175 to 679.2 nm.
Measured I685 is 1.09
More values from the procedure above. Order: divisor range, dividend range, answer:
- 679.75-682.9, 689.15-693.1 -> 1.02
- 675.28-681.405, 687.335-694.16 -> 1.04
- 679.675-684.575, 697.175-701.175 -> 1.03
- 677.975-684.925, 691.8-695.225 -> 1.05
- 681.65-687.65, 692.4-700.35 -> 1.06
